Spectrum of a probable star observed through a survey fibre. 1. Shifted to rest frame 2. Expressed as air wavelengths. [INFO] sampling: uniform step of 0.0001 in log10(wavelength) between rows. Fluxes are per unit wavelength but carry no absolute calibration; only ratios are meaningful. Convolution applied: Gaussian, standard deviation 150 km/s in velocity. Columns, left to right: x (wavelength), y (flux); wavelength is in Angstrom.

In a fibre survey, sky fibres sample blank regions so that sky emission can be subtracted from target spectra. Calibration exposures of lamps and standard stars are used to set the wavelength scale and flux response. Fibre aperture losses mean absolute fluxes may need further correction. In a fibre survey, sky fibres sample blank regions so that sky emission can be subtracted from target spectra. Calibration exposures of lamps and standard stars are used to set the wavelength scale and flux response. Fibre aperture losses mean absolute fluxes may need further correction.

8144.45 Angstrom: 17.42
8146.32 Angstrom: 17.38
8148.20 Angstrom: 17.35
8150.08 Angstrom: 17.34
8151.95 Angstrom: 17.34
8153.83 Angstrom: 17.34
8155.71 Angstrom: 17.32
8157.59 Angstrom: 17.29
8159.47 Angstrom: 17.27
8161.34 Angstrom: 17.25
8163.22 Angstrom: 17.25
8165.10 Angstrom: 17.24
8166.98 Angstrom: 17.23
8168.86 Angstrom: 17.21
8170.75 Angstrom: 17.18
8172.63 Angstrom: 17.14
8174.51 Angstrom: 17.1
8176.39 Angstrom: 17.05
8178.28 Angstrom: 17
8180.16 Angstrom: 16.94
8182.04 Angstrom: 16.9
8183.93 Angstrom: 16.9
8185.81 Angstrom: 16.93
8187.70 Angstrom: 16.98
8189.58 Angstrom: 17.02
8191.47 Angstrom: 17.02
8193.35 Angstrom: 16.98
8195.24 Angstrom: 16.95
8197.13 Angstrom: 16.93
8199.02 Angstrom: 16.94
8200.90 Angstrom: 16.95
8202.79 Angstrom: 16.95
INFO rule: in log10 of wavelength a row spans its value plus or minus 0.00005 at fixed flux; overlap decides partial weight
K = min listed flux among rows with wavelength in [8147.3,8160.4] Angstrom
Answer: 17.27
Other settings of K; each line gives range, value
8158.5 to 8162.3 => 17.25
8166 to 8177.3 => 17.05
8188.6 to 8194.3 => 16.98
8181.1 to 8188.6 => 16.9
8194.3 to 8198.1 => 16.93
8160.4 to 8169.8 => 17.21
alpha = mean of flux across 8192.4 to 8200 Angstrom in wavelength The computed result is 17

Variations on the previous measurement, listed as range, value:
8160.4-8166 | 17.3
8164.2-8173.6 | 17.2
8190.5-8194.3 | 17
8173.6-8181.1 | 17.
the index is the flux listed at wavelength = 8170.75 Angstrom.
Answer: 17.18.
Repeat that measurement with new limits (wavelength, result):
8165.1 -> 17.24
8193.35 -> 16.98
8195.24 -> 16.95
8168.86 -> 17.21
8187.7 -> 16.98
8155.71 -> 17.32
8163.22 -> 17.25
